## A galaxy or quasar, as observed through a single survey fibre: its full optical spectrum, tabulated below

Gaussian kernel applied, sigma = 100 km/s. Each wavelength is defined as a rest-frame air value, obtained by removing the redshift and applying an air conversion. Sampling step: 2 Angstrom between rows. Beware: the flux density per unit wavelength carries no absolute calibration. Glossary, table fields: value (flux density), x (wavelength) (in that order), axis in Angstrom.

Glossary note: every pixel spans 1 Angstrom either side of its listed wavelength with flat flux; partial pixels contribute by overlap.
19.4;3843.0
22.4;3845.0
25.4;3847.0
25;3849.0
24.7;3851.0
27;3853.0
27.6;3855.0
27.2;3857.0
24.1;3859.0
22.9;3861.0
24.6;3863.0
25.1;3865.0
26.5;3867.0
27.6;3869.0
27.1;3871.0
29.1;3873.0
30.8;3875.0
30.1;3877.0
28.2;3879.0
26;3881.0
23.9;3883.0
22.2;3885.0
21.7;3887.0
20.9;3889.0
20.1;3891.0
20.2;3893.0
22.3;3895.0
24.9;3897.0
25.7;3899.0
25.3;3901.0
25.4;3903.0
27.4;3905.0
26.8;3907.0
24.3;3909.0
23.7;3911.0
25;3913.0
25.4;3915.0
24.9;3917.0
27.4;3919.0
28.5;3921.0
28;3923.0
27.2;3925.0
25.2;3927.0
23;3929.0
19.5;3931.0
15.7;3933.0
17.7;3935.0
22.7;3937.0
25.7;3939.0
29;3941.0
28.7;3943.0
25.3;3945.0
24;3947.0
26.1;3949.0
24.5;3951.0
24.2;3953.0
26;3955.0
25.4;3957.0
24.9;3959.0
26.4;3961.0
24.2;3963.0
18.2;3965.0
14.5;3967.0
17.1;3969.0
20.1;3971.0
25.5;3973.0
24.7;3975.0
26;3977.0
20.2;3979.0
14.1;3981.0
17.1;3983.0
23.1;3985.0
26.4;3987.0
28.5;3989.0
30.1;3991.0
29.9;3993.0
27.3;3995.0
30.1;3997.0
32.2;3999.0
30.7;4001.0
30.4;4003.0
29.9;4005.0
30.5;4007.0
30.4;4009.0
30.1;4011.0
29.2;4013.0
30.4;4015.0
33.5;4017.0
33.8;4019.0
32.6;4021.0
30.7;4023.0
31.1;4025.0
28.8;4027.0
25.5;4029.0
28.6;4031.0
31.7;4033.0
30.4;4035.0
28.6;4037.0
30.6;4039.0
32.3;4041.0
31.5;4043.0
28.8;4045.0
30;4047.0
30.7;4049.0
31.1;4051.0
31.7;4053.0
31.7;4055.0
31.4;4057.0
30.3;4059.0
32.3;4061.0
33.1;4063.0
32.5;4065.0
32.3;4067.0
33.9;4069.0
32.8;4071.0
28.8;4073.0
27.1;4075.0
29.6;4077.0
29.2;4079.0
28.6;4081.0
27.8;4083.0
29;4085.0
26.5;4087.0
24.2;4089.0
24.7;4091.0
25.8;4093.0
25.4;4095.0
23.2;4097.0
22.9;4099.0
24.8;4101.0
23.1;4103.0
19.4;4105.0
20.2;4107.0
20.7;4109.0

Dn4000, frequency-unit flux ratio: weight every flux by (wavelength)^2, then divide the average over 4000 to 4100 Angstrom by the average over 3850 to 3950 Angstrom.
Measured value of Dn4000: 1.28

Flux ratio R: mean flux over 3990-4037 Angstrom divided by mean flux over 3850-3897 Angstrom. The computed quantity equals 1.20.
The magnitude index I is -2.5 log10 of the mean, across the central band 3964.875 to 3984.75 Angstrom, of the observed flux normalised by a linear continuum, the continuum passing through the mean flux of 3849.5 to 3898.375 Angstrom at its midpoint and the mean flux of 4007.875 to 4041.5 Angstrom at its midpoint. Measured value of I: 0.396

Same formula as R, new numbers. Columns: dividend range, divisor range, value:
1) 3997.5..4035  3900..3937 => 1.25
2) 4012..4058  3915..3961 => 1.24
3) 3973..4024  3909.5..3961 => 1.13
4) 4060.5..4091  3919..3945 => 1.21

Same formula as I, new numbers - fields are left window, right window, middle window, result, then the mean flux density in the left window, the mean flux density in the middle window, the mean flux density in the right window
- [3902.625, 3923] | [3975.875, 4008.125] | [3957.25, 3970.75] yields 0.24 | 26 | 21.1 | 26.7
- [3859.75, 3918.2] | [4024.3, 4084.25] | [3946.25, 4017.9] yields 0.10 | 25.1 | 25.7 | 30.4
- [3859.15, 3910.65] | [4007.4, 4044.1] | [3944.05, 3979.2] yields 0.20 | 25.1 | 23.2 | 30.5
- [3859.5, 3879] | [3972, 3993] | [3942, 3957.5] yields -0.03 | 27.1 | 25.5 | 23.9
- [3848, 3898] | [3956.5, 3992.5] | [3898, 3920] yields -0.06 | 25.2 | 25.6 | 22.6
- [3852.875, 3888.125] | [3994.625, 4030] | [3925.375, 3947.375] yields 0.20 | 26.2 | 23.4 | 30.5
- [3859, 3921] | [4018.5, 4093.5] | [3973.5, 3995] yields 0.16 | 25.2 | 24.2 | 30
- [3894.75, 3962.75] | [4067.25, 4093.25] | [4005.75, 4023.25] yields -0.16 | 24.9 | 31.2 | 28.5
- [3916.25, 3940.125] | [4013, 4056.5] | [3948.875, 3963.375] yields 0.02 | 23.8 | 25.2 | 30.6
